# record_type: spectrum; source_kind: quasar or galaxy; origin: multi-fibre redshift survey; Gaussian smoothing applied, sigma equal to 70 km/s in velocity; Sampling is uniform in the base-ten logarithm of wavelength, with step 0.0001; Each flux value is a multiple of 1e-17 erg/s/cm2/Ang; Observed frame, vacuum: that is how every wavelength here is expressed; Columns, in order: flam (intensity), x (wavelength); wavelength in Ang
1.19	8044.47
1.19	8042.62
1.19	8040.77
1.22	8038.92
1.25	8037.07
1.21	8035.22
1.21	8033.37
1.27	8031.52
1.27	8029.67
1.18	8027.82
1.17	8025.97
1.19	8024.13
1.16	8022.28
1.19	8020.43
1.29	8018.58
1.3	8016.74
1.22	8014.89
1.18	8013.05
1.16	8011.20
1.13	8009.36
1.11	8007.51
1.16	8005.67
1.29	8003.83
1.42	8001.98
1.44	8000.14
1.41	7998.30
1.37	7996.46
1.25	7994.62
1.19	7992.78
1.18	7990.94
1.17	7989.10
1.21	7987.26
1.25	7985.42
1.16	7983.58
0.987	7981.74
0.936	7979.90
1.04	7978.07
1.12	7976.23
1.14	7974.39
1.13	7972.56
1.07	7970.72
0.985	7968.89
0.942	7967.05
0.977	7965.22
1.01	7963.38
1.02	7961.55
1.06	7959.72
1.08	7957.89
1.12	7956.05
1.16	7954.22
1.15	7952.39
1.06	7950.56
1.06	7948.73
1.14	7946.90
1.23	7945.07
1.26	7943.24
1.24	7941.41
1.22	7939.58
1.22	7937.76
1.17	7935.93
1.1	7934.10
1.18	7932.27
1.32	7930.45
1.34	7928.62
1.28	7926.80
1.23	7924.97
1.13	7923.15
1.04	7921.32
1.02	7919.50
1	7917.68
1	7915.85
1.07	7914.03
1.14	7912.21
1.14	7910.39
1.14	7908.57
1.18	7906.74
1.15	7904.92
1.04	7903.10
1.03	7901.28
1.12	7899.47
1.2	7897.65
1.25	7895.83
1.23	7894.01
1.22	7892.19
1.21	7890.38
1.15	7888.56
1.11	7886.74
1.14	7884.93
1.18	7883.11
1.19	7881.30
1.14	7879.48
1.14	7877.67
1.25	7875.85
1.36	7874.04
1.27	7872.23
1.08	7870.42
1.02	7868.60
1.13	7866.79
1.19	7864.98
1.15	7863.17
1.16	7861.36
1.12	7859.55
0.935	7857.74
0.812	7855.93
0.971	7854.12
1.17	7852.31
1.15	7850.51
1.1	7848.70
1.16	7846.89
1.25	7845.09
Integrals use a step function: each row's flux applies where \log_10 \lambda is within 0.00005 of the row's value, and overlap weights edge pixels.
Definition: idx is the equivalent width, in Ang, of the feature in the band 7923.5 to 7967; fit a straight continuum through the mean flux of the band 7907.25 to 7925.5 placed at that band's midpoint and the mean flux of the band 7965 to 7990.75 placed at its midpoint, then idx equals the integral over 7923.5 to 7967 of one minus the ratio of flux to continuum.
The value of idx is -2.6 Ang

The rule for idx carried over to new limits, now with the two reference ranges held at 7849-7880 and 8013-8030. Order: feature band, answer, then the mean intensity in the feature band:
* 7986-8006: -1.4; 1.28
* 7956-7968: 1.6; 1.02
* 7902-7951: 0.2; 1.15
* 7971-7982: 1.1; 1.06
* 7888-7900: -0.7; 1.2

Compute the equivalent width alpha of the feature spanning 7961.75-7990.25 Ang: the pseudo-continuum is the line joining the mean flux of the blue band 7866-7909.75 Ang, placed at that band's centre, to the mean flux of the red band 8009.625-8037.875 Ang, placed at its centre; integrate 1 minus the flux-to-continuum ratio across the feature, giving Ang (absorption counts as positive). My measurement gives 2.91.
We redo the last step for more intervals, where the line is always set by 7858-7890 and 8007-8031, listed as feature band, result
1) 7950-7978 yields 2.8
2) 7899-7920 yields 1.5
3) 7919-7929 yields 0.0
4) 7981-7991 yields 0.2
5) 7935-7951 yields 0.0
